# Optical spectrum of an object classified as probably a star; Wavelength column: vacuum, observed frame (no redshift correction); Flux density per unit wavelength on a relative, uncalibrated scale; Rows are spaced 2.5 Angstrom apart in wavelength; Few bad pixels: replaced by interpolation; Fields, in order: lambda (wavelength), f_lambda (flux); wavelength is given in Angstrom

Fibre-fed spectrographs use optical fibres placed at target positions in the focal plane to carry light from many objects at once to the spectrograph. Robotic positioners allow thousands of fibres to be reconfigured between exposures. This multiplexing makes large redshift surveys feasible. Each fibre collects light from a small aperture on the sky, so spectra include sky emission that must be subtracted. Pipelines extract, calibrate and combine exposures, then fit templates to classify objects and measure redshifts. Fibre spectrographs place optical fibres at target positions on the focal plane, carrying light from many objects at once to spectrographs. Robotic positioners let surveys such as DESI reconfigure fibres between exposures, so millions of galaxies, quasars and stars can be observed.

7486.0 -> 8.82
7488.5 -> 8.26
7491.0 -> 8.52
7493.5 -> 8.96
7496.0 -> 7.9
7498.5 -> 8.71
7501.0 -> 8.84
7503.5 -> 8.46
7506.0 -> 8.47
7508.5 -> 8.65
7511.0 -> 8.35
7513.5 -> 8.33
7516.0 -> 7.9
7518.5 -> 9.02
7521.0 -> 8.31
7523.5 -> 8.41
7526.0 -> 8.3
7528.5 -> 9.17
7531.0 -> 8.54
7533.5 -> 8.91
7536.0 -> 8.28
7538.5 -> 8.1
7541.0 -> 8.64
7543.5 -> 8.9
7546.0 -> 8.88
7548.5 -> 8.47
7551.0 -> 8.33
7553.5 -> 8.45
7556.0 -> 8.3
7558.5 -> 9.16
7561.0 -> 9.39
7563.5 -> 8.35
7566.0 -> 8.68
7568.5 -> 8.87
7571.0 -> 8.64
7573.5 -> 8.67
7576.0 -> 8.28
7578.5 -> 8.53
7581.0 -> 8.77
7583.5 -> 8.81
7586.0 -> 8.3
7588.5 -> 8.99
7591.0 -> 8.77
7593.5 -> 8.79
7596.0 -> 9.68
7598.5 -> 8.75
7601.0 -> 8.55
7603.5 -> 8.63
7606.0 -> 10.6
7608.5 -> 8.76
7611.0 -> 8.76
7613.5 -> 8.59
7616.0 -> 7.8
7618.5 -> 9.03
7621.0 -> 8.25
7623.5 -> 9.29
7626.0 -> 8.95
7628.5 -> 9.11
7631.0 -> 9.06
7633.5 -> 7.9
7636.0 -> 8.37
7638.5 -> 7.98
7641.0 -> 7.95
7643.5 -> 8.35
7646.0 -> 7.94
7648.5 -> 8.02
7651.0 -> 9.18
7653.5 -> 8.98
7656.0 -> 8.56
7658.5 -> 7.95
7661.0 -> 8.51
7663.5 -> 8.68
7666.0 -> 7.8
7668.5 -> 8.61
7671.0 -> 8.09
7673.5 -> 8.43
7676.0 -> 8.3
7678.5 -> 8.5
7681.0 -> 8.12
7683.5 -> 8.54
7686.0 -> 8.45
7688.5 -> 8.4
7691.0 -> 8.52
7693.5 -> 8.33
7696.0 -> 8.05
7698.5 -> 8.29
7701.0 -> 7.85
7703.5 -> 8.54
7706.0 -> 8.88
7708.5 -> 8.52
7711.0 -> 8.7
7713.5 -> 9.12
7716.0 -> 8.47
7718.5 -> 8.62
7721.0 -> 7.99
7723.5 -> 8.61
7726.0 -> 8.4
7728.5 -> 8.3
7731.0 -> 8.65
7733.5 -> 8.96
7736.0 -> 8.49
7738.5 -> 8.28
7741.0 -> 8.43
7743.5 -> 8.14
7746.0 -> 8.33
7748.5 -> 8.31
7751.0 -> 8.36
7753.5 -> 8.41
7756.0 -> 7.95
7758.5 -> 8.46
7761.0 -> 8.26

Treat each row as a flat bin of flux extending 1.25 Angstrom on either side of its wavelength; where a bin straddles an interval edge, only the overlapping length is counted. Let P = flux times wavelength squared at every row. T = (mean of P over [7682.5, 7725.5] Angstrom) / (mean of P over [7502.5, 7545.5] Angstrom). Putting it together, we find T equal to 1.04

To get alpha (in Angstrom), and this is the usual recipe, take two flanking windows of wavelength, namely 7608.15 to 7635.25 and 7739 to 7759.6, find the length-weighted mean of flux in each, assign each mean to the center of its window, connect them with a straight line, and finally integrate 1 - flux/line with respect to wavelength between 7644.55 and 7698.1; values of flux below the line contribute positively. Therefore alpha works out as 0.9 Angstrom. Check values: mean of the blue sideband 8.67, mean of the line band 8.38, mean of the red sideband 8.3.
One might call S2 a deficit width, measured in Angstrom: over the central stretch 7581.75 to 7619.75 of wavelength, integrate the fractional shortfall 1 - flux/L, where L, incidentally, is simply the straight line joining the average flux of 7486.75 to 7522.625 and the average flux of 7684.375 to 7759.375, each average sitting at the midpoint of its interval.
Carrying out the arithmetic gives -1.8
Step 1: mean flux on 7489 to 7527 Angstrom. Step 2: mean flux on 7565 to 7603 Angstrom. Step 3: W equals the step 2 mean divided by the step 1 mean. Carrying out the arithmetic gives 1.03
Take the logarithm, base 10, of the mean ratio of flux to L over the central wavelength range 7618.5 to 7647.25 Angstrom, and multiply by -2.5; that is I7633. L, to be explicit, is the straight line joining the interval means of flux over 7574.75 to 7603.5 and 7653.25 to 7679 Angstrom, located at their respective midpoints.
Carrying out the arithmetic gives 0.005 mag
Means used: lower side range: 8.74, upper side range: 8.38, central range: 8.49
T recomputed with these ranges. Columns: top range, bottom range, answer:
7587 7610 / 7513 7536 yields 1.08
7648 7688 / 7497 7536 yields 1.03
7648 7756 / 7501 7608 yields 1.01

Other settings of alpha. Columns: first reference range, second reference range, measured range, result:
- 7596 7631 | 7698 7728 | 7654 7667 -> 0.53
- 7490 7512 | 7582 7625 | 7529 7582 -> 0.43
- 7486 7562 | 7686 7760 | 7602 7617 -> -0.64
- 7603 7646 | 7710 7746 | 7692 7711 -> 0.37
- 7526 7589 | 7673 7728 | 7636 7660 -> 0.52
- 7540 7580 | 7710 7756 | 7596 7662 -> -0.37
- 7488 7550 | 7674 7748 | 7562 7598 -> -0.95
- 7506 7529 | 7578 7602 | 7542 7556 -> 0.06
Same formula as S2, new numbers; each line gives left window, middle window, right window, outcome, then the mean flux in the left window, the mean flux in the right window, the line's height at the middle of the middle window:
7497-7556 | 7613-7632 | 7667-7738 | -0.6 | 8.53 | 8.45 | 8.49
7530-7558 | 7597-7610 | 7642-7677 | -0.9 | 8.54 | 8.38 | 8.46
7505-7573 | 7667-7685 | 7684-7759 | 0.2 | 8.59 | 8.43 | 8.47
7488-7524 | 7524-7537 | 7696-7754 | -0.2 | 8.48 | 8.45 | 8.48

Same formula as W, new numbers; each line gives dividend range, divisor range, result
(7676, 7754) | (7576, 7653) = 0.97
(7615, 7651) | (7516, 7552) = 0.99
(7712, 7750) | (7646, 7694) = 1.01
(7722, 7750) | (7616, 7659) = 0.99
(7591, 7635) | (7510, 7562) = 1.03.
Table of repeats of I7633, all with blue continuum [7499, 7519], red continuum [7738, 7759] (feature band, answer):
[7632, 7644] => 0.035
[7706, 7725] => -0.035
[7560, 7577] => -0.032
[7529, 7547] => -0.020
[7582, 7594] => -0.039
